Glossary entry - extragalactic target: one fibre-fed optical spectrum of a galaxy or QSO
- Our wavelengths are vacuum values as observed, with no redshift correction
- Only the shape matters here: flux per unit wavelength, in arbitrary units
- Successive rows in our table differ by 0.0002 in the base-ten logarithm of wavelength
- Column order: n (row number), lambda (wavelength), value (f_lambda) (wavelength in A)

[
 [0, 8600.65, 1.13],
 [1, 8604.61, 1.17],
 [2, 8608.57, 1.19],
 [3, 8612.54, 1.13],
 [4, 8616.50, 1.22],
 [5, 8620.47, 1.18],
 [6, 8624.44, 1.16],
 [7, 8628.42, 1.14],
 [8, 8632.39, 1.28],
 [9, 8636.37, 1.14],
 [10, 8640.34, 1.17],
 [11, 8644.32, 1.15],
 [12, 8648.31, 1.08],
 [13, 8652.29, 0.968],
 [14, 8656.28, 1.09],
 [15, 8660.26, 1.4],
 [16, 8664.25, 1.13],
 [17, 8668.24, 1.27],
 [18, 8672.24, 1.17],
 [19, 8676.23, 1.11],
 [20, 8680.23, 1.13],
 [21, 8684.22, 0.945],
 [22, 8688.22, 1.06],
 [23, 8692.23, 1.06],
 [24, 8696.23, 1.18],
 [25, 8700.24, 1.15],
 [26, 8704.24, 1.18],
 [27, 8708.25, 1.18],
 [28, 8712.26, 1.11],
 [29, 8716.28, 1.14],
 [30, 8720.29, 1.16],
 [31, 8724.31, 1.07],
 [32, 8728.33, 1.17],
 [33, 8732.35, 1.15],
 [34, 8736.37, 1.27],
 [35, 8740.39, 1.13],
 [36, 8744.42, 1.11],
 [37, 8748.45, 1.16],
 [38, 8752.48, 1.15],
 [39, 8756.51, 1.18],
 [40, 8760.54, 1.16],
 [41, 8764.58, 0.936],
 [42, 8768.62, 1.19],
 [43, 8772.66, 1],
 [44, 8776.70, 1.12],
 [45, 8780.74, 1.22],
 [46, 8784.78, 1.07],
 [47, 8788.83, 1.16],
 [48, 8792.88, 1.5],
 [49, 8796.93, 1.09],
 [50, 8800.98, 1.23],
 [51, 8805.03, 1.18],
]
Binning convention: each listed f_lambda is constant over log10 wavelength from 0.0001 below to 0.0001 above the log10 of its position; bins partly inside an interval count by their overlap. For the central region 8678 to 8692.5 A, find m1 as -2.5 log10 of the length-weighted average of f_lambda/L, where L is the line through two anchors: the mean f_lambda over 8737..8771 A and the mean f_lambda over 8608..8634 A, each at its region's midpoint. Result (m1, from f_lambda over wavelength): 0.11 mag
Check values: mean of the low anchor 1.18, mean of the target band 1.05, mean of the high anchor 1.13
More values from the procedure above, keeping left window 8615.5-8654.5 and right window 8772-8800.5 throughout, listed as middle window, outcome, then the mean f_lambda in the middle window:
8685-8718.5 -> 0.03 mag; 1.13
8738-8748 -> 0.03 mag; 1.13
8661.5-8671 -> -0.05 mag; 1.21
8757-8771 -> 0.07 mag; 1.1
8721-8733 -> 0.03 mag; 1.13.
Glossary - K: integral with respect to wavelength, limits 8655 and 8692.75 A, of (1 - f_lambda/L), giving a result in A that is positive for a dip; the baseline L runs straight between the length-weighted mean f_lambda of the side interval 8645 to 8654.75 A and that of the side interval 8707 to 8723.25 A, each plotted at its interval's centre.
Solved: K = -2.2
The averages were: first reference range 1.04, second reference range 1.14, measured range 1.14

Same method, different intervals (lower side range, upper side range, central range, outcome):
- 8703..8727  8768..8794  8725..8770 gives 0.4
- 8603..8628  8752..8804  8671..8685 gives 0.8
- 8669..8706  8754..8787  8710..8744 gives -1.1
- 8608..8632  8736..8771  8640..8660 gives 0.9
